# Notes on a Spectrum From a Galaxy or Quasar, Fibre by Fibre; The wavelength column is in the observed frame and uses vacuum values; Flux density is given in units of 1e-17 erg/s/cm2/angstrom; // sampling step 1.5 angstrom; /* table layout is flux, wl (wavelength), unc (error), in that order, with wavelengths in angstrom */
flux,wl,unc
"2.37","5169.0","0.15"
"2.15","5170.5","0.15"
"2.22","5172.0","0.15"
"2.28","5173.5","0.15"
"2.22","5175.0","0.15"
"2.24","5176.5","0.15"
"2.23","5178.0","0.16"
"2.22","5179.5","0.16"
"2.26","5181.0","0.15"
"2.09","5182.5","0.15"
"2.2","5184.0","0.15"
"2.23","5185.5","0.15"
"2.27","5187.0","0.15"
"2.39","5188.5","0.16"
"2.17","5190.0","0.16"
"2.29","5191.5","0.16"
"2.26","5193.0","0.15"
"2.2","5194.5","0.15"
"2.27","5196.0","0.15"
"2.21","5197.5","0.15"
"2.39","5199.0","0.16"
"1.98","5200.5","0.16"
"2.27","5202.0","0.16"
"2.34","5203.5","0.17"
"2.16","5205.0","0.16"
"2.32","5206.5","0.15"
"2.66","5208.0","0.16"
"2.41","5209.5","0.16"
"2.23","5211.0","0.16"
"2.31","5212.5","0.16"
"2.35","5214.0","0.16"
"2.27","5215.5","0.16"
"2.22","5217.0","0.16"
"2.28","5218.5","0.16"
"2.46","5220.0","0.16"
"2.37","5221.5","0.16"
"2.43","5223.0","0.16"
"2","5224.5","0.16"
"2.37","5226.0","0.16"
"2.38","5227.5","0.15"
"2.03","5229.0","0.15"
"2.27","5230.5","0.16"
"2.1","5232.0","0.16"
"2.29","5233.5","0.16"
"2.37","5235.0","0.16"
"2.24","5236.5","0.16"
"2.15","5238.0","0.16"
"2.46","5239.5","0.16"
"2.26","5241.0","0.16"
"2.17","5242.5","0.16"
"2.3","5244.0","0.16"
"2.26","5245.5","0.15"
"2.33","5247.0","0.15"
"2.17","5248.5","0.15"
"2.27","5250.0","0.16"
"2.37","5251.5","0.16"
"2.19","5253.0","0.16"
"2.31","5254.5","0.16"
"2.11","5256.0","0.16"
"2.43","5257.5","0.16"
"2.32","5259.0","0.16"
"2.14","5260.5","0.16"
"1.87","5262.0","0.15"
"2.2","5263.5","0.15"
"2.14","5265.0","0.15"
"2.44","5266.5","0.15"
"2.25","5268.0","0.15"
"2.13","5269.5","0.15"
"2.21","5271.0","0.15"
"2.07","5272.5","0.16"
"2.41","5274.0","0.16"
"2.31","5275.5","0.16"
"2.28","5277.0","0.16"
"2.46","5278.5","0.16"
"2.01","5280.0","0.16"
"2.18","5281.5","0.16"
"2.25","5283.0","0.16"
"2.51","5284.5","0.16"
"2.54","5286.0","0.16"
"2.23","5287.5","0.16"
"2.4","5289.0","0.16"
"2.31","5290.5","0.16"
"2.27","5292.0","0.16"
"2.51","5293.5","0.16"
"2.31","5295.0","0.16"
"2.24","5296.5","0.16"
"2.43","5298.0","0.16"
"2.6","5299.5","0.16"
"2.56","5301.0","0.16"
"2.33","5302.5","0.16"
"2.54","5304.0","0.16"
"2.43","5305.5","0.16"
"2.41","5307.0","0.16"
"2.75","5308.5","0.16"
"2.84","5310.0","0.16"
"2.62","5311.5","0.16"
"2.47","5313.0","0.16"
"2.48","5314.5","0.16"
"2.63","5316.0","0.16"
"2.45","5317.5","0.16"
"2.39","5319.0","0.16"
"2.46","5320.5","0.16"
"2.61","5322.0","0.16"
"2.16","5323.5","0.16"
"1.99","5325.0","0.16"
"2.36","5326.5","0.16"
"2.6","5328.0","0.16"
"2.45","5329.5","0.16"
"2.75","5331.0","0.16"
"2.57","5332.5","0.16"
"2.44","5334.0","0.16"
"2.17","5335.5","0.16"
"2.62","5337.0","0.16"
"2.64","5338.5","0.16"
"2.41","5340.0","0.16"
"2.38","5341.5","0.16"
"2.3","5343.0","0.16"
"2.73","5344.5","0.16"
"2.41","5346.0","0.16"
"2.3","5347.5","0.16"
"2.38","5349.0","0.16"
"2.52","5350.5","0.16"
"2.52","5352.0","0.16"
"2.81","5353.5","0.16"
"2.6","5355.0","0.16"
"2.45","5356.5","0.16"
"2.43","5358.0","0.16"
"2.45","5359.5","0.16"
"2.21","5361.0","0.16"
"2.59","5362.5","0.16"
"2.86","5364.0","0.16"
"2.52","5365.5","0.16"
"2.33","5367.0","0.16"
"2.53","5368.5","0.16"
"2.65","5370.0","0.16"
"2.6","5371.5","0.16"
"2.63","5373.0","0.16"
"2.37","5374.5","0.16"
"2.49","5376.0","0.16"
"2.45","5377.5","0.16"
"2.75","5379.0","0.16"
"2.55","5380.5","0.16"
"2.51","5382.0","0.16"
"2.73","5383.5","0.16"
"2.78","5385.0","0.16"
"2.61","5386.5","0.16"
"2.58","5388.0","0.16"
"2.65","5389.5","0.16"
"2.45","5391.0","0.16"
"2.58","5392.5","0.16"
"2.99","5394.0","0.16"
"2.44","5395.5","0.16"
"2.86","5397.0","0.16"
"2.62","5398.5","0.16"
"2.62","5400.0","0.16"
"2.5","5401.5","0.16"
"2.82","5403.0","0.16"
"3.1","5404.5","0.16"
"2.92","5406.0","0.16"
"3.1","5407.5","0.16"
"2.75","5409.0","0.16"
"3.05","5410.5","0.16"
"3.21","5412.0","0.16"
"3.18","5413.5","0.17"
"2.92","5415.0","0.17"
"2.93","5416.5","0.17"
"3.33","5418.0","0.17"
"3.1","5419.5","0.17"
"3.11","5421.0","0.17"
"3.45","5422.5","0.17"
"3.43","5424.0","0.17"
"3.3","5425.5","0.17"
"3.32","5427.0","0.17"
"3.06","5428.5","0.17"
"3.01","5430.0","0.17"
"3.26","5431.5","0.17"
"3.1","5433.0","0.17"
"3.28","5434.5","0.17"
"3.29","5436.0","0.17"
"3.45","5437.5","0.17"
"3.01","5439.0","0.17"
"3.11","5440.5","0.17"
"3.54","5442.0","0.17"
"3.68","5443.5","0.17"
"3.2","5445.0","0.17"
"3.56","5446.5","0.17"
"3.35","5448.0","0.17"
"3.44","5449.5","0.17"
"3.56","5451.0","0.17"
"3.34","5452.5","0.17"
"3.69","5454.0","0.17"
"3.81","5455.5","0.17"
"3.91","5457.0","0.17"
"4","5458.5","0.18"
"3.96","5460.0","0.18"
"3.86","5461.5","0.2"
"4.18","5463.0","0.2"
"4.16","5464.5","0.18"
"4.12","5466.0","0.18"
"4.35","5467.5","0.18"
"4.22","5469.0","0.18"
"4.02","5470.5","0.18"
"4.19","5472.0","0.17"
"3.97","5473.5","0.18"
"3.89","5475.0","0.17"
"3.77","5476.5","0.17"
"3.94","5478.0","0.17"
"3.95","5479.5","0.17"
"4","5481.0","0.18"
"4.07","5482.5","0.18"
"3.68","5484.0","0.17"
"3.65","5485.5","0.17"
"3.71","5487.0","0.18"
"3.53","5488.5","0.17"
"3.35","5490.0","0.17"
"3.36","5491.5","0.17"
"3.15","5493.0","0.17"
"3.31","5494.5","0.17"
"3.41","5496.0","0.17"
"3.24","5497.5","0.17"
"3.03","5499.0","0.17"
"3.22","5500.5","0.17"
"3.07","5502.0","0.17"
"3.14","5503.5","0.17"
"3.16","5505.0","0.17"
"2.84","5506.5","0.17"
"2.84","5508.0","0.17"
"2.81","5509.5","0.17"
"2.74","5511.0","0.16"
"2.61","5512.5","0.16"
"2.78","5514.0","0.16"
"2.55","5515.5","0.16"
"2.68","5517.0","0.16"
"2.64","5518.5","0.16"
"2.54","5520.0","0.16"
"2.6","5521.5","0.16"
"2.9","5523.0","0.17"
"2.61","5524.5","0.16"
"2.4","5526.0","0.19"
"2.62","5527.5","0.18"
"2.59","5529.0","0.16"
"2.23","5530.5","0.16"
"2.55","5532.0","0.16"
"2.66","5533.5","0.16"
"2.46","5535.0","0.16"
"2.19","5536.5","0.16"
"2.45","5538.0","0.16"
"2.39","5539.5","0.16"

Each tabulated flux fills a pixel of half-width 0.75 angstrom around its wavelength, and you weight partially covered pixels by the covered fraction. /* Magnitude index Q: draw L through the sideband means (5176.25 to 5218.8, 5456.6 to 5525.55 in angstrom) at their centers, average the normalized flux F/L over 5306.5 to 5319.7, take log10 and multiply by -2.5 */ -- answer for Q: 0.06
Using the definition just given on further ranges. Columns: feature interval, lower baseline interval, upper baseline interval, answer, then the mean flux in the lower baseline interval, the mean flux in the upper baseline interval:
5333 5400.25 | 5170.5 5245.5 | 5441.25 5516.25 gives 0.18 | 2.27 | 3.54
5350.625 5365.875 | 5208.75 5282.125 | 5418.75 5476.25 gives 0.18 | 2.26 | 3.59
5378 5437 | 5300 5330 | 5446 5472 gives 0.15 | 2.48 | 3.87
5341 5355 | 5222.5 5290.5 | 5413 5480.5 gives 0.16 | 2.26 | 3.57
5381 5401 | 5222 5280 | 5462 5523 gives 0.11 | 2.25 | 3.41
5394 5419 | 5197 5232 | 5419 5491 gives 0.16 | 2.29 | 3.62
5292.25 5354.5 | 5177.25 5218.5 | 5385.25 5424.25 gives 0.07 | 2.27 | 2.89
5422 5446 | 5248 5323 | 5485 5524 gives -0.17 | 2.36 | 3.03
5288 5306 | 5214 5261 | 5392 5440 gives 0.05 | 2.27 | 3.04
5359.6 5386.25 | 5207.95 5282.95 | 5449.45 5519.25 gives 0.15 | 2.26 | 3.51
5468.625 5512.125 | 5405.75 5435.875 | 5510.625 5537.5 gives -0.25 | 3.15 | 2.57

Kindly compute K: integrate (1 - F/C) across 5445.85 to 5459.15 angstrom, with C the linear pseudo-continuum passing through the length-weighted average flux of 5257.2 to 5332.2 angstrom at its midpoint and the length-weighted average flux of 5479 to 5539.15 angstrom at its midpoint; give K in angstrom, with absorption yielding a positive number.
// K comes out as -3.8 angstrom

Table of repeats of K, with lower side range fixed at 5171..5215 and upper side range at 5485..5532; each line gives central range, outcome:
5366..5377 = 0.5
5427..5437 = -1.5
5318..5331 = 0.7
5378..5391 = 0.2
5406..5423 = -2.2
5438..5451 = -2.7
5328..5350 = 0.9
